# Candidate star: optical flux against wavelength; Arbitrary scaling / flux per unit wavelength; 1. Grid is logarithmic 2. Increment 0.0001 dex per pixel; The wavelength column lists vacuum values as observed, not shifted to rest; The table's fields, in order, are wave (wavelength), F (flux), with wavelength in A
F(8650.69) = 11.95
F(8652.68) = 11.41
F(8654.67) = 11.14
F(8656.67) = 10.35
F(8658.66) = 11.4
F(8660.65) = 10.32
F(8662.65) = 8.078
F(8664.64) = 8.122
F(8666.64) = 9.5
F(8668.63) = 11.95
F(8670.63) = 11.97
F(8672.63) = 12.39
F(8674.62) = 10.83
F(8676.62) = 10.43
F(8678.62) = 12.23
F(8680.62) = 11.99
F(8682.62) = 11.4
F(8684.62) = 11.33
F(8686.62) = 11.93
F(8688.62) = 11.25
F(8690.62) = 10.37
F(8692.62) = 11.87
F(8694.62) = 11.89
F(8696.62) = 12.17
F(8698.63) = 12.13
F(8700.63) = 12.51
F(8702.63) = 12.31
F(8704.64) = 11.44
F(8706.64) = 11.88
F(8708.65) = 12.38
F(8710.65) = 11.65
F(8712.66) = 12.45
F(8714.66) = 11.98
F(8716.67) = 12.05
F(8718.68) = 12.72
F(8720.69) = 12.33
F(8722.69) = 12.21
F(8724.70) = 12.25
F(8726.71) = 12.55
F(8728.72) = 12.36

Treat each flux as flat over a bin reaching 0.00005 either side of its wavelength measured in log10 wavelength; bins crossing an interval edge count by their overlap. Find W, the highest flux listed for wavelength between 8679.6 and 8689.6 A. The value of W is 11.99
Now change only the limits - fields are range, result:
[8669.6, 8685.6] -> 12.39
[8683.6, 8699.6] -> 12.17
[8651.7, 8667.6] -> 11.41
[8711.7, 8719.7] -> 12.72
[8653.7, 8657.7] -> 11.14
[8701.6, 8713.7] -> 12.45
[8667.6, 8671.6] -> 11.97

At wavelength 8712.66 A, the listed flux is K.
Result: 12.45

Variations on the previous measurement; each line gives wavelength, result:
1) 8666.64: 9.5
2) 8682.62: 11.4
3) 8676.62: 10.43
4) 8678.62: 12.23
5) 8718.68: 12.72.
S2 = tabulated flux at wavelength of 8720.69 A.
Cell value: 12.33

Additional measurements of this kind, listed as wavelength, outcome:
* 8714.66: 11.98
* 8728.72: 12.36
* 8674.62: 10.83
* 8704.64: 11.44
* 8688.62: 11.25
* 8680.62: 11.99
